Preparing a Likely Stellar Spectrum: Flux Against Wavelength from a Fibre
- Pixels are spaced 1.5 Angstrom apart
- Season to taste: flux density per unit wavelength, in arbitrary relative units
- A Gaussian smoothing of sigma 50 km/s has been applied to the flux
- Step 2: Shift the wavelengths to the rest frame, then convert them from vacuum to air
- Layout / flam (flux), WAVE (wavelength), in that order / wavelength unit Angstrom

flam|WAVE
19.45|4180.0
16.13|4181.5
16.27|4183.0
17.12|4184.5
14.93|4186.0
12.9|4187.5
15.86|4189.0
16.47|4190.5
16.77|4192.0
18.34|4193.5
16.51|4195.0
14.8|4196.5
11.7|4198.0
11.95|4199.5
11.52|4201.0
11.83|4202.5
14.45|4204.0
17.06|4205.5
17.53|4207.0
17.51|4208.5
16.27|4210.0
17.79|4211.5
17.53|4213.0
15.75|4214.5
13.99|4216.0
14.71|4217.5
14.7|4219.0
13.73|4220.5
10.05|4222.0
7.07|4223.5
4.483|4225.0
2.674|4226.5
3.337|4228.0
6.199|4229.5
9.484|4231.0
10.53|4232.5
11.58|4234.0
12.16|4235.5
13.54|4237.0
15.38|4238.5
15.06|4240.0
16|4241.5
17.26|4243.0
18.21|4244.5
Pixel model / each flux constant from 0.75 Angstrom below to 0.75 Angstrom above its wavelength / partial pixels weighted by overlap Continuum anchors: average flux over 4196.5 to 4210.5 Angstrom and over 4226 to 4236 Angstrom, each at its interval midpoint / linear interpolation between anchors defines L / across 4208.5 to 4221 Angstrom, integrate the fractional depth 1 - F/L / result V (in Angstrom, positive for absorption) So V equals -4.1 Angstrom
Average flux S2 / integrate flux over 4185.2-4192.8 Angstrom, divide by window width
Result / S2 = 15.4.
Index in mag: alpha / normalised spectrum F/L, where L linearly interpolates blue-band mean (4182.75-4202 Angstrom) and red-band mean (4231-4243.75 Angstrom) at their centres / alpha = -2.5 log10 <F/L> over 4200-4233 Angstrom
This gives 0.174 mag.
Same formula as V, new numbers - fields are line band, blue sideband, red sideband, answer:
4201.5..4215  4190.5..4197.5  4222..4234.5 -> -4.1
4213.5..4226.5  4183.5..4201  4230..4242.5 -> 2.2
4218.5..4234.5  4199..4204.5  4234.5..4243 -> 6.3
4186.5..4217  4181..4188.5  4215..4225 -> -3.7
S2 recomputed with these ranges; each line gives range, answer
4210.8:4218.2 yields 15.9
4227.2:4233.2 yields 7.32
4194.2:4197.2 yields 15.7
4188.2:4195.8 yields 16.8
